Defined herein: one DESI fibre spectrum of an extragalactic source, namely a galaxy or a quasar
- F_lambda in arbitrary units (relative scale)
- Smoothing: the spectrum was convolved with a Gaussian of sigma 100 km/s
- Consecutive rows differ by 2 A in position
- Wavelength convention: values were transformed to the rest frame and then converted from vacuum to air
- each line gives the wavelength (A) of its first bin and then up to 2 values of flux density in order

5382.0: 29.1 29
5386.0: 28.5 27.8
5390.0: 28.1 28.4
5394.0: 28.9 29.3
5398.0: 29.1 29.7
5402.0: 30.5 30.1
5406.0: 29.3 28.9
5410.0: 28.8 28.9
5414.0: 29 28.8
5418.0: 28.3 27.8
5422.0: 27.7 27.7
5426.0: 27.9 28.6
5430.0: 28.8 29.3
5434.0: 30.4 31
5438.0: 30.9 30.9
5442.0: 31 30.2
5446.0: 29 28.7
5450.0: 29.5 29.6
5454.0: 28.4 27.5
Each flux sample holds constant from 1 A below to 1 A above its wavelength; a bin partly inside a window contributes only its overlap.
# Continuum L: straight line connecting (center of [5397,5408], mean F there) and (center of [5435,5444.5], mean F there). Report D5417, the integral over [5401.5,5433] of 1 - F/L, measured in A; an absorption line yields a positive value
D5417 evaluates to 1.4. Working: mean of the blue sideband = 29.7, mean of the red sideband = 30.8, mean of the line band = 28.7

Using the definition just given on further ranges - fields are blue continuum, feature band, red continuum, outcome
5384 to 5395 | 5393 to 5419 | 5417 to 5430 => -0.9 A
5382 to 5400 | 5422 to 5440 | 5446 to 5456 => -0.3 A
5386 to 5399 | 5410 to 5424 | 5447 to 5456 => 0.2 A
